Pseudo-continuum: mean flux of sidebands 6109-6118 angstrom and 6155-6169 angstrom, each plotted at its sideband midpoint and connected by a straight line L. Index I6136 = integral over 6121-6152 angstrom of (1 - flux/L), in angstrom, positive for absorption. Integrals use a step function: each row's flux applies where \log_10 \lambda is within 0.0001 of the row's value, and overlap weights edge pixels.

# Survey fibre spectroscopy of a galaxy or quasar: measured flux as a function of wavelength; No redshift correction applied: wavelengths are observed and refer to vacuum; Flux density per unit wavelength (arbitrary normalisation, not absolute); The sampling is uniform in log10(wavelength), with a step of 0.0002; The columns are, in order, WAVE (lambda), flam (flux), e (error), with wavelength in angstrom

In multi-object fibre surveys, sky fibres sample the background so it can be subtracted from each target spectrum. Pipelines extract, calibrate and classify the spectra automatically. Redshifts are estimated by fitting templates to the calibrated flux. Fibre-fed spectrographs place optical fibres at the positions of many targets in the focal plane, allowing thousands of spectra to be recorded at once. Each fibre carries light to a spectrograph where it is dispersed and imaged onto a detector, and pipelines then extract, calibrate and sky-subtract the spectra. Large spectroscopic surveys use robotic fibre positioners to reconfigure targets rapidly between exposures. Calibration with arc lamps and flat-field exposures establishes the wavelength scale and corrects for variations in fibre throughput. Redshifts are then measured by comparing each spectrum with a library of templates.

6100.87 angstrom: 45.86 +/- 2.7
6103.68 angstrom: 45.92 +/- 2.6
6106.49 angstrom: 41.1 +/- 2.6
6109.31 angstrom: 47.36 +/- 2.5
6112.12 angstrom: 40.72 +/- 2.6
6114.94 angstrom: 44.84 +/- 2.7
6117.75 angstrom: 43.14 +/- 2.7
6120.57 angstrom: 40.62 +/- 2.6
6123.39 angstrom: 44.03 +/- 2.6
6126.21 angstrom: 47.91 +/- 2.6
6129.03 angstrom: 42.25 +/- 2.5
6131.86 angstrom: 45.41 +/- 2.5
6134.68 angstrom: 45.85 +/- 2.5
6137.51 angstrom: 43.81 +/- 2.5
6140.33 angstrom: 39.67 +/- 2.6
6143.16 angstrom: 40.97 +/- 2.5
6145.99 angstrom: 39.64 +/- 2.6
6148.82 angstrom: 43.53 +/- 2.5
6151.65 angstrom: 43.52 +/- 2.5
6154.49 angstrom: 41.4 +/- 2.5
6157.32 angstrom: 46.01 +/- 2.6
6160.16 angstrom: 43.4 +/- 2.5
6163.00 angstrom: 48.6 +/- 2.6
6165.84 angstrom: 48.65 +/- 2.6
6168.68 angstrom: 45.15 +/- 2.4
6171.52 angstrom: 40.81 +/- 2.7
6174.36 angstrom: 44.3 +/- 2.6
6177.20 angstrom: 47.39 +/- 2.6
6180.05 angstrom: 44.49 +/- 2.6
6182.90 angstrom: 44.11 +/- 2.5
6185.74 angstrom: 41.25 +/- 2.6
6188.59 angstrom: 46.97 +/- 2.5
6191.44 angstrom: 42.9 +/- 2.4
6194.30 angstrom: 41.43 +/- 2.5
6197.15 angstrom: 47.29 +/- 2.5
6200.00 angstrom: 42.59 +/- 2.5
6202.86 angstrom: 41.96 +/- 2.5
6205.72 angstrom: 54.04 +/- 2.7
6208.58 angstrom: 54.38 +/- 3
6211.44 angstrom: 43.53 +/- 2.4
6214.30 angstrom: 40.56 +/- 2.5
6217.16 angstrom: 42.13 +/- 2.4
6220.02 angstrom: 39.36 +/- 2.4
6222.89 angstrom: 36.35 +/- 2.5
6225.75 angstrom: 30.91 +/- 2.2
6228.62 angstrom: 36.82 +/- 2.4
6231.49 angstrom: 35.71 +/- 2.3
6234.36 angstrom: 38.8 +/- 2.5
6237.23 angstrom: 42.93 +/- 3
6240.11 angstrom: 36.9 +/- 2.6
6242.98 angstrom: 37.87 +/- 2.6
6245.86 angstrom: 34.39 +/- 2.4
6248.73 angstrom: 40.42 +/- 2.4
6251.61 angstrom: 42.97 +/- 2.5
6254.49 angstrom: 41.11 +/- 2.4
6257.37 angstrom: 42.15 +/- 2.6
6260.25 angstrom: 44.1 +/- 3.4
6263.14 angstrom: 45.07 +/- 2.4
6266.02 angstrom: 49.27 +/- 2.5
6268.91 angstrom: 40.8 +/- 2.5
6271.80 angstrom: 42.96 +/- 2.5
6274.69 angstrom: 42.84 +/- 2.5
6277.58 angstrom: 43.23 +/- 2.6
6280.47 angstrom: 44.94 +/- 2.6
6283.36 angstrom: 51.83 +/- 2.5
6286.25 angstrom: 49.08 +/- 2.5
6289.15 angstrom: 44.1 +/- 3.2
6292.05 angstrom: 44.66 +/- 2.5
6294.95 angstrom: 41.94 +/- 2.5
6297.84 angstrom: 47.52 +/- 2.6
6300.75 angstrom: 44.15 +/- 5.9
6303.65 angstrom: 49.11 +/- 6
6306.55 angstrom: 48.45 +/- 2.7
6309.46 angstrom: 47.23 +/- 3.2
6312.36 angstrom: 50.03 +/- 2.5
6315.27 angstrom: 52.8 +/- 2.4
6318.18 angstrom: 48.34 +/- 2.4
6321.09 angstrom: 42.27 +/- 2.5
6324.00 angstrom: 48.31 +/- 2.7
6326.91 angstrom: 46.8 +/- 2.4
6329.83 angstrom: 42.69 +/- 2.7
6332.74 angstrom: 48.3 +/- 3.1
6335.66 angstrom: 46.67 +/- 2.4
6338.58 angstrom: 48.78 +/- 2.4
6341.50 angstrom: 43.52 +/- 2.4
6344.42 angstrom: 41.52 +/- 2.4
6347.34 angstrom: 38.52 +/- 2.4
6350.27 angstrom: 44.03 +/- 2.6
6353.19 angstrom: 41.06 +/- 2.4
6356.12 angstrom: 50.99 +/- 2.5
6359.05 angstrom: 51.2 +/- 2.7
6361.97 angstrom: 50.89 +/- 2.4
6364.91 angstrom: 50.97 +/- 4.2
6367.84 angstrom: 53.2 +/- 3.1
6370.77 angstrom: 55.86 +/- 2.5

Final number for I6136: 1.1 angstrom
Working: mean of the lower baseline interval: 43.7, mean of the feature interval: 43.2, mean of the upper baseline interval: 46.1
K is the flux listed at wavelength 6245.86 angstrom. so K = 34.39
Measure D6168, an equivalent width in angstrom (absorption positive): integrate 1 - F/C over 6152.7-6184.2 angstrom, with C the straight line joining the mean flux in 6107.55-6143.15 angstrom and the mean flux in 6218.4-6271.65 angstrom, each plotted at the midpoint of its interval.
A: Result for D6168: -1.96 angstrom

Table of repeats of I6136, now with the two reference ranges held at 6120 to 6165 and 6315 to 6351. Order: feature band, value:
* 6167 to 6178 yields -0.11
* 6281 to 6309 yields -1.05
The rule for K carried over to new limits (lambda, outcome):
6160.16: 43.4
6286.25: 49.08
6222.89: 36.35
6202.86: 41.96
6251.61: 42.97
